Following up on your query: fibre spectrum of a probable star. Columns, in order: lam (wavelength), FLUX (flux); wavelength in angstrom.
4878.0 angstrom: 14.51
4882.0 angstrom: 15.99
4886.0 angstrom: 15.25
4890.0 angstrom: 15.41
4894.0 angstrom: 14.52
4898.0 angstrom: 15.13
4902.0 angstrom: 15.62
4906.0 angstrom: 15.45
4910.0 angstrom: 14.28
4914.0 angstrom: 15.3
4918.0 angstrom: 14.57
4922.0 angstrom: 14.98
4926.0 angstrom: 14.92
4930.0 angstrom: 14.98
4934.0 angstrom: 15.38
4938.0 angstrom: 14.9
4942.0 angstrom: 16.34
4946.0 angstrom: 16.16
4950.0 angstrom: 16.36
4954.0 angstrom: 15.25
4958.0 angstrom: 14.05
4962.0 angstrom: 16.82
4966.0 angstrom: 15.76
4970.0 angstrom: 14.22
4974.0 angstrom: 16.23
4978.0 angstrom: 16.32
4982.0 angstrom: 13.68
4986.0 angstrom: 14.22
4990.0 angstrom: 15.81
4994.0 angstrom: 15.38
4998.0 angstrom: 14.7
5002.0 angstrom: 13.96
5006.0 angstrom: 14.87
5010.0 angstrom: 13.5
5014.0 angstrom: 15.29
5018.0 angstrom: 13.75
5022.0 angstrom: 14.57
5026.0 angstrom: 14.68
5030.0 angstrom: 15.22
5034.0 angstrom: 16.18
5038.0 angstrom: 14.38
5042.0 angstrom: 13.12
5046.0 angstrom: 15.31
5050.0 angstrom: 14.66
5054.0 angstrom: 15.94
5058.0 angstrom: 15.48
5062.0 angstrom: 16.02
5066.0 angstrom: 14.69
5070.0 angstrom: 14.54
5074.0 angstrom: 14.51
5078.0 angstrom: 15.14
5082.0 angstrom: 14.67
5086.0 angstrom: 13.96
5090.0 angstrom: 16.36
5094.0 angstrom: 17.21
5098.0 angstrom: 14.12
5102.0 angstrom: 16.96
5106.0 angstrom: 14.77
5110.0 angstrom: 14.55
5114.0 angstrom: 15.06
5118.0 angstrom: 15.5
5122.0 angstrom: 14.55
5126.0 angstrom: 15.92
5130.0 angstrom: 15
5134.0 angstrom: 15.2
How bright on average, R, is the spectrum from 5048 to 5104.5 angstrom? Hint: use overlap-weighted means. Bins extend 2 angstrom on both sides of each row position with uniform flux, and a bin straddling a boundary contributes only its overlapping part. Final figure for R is 15.3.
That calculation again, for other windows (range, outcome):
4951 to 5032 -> 14.9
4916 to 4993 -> 15.3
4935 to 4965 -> 15.7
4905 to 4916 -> 15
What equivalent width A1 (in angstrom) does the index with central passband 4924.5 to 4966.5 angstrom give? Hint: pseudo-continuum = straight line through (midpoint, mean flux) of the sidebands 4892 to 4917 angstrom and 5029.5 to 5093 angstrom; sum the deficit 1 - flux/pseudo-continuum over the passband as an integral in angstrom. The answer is -1.4 angstrom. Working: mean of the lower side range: 15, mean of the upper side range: 15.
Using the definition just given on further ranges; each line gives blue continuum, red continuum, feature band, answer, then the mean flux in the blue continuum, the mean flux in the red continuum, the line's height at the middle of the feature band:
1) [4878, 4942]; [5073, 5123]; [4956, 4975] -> -0.3 angstrom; 15.1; 15.2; 15.2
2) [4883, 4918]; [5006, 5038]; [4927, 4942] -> -0.2 angstrom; 15.1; 14.7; 15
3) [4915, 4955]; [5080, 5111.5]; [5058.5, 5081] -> 0.5 angstrom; 15.4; 15.3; 15.3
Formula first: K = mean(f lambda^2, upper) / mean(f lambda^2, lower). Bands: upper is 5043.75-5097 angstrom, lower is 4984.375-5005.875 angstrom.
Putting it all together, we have 1.1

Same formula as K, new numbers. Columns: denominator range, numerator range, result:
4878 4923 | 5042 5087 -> 1.06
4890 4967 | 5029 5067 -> 1.04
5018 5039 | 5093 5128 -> 1.06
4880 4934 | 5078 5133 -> 1.09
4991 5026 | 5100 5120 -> 1.10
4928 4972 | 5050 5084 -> 1.02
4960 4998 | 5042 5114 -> 1.03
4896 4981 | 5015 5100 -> 1.02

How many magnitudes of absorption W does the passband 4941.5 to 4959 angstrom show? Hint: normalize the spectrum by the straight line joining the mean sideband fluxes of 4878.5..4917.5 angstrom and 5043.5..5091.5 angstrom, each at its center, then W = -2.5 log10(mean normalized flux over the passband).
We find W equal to -0.04 mag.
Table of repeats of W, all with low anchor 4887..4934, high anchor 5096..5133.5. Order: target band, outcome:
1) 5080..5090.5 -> 0.025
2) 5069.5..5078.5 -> 0.032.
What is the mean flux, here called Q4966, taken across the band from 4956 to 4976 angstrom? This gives 15.4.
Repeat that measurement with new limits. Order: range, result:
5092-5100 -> 15.7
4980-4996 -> 14.8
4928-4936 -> 15.2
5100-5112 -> 15.4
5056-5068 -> 15.4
